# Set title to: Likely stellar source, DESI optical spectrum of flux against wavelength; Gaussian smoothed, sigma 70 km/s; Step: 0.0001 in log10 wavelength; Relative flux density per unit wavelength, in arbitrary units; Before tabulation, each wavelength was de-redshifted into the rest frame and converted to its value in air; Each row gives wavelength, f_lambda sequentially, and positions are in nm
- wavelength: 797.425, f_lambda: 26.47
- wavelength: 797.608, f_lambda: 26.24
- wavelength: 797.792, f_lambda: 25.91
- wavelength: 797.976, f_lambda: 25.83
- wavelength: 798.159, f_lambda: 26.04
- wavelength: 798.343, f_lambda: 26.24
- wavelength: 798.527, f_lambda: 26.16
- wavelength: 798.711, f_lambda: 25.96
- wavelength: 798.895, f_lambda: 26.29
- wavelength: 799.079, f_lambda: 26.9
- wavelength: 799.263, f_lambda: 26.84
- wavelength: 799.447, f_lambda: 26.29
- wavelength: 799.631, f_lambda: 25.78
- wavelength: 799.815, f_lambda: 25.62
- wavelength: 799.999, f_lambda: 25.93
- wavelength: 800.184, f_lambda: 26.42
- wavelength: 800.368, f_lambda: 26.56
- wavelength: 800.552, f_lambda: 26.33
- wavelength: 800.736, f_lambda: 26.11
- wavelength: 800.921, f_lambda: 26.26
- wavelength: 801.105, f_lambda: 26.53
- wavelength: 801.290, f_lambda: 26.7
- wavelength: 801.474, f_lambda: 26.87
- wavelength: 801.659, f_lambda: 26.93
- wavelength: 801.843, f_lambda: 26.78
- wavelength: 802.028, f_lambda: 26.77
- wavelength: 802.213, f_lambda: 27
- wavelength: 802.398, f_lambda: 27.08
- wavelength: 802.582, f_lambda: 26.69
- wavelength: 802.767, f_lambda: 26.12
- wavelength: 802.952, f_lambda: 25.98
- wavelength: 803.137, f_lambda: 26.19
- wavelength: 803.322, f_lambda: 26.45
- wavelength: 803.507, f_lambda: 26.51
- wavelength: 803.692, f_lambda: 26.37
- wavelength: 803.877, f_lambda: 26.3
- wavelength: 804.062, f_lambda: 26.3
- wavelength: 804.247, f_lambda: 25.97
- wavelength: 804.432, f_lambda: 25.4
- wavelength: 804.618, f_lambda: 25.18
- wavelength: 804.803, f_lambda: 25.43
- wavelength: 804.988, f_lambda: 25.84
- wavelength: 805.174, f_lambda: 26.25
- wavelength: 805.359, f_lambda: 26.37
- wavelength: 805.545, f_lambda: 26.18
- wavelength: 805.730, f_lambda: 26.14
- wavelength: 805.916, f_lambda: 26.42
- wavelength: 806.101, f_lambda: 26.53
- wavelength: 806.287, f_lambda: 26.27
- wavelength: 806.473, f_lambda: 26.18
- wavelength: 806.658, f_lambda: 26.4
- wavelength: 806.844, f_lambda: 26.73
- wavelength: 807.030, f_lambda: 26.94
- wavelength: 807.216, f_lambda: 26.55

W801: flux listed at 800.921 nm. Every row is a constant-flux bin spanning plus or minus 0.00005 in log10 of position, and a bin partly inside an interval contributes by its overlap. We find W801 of 26.26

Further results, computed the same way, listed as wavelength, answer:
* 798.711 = 25.96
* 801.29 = 26.7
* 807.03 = 26.94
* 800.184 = 26.42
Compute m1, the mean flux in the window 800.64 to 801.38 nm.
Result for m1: 26.4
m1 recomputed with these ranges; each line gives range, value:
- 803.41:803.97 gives 26.4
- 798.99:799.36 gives 26.9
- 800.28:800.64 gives 26.5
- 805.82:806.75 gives 26.4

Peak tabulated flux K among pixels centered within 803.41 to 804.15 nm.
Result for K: 26.51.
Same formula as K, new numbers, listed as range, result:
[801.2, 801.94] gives 26.93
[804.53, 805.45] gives 26.37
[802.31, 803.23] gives 27.08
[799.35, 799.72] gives 26.29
